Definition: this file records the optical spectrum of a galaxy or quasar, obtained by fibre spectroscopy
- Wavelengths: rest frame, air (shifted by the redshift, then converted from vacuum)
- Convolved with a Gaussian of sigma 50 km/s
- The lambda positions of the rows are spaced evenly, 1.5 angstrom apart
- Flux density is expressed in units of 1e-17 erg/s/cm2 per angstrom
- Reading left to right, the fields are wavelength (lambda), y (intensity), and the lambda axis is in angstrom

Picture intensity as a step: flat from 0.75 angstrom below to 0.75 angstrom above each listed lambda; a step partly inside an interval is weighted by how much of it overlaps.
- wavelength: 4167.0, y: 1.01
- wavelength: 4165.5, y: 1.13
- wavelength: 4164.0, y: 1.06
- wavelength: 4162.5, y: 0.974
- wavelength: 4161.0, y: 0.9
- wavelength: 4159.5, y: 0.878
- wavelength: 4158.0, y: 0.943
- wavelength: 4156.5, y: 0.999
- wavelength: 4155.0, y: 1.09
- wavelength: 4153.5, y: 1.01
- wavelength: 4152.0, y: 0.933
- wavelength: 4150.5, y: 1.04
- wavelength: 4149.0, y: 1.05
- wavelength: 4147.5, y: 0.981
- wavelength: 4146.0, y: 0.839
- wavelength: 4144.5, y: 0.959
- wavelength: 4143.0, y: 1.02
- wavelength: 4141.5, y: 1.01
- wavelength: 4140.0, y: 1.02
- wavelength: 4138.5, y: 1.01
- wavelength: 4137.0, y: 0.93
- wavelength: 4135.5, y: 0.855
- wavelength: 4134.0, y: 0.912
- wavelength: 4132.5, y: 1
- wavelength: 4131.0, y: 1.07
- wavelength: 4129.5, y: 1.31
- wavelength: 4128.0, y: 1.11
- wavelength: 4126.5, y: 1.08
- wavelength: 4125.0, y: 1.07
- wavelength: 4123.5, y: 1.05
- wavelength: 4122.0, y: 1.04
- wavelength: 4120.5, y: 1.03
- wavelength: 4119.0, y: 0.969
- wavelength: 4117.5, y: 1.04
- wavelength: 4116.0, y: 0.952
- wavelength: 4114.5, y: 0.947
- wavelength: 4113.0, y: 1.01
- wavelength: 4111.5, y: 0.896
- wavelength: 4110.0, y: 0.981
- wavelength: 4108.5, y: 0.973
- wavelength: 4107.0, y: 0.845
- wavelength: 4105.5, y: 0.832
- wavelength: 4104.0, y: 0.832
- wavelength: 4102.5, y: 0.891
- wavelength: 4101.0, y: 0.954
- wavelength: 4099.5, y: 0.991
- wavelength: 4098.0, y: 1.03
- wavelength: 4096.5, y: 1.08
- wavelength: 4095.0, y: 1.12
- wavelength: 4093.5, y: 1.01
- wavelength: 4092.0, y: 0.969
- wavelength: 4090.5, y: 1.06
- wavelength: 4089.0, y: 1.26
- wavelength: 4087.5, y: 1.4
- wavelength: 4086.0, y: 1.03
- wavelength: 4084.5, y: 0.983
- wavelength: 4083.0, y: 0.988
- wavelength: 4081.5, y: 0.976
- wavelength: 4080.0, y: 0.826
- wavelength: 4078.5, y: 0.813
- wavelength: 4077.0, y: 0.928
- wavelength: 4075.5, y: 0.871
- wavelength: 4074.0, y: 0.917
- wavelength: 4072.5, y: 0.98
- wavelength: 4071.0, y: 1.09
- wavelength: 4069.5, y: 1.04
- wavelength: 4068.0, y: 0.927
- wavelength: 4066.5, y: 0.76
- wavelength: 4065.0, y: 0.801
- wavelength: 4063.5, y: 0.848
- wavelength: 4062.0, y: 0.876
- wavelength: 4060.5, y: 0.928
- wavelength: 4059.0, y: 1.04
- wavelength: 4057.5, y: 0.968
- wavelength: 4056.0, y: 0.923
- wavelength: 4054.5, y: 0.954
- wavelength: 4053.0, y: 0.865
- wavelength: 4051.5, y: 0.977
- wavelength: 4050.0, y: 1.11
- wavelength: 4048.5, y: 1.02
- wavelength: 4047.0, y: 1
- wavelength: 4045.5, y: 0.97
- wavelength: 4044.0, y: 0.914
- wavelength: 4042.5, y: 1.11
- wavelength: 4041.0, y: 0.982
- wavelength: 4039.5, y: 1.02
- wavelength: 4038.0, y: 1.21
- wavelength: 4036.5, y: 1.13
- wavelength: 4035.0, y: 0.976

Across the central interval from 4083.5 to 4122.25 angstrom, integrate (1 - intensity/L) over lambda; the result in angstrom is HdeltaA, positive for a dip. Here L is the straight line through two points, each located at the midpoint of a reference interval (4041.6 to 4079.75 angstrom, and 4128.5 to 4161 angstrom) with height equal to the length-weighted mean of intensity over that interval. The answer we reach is -1.5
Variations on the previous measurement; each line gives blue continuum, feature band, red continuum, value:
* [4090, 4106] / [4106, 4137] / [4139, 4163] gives -0.8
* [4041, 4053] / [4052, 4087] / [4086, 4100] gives 4.0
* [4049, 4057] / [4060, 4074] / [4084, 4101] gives 1.3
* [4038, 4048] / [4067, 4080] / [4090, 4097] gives 1.2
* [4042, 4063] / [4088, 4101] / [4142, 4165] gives -1.2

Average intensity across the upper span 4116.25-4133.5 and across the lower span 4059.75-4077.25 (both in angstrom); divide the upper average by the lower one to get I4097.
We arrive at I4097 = 1.17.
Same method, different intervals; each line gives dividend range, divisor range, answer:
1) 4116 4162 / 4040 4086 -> 1.06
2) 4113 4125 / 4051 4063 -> 1.07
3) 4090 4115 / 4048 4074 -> 1.02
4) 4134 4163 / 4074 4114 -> 0.99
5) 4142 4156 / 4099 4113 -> 1.08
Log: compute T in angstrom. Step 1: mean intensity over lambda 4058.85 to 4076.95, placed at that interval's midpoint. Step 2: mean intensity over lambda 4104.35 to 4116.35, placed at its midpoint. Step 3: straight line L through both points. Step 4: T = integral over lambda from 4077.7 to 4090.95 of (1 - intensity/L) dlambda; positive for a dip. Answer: -1.6 angstrom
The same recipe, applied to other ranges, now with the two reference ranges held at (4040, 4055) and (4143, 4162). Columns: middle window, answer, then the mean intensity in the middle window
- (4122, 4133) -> -1.4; 1.1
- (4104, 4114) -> 0.6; 0.917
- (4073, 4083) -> 0.9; 0.898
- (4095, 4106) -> 0.2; 0.959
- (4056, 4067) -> 1.1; 0.894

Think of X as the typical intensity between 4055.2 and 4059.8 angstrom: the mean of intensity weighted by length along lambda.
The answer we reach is 0.976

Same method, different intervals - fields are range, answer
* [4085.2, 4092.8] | 1.14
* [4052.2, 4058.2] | 0.928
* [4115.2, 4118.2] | 0.994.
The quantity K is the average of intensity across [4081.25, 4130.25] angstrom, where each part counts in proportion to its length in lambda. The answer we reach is 1.02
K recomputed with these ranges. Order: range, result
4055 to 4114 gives 0.965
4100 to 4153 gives 0.984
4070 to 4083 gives 0.931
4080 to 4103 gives 1.04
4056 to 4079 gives 0.92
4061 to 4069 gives 0.851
